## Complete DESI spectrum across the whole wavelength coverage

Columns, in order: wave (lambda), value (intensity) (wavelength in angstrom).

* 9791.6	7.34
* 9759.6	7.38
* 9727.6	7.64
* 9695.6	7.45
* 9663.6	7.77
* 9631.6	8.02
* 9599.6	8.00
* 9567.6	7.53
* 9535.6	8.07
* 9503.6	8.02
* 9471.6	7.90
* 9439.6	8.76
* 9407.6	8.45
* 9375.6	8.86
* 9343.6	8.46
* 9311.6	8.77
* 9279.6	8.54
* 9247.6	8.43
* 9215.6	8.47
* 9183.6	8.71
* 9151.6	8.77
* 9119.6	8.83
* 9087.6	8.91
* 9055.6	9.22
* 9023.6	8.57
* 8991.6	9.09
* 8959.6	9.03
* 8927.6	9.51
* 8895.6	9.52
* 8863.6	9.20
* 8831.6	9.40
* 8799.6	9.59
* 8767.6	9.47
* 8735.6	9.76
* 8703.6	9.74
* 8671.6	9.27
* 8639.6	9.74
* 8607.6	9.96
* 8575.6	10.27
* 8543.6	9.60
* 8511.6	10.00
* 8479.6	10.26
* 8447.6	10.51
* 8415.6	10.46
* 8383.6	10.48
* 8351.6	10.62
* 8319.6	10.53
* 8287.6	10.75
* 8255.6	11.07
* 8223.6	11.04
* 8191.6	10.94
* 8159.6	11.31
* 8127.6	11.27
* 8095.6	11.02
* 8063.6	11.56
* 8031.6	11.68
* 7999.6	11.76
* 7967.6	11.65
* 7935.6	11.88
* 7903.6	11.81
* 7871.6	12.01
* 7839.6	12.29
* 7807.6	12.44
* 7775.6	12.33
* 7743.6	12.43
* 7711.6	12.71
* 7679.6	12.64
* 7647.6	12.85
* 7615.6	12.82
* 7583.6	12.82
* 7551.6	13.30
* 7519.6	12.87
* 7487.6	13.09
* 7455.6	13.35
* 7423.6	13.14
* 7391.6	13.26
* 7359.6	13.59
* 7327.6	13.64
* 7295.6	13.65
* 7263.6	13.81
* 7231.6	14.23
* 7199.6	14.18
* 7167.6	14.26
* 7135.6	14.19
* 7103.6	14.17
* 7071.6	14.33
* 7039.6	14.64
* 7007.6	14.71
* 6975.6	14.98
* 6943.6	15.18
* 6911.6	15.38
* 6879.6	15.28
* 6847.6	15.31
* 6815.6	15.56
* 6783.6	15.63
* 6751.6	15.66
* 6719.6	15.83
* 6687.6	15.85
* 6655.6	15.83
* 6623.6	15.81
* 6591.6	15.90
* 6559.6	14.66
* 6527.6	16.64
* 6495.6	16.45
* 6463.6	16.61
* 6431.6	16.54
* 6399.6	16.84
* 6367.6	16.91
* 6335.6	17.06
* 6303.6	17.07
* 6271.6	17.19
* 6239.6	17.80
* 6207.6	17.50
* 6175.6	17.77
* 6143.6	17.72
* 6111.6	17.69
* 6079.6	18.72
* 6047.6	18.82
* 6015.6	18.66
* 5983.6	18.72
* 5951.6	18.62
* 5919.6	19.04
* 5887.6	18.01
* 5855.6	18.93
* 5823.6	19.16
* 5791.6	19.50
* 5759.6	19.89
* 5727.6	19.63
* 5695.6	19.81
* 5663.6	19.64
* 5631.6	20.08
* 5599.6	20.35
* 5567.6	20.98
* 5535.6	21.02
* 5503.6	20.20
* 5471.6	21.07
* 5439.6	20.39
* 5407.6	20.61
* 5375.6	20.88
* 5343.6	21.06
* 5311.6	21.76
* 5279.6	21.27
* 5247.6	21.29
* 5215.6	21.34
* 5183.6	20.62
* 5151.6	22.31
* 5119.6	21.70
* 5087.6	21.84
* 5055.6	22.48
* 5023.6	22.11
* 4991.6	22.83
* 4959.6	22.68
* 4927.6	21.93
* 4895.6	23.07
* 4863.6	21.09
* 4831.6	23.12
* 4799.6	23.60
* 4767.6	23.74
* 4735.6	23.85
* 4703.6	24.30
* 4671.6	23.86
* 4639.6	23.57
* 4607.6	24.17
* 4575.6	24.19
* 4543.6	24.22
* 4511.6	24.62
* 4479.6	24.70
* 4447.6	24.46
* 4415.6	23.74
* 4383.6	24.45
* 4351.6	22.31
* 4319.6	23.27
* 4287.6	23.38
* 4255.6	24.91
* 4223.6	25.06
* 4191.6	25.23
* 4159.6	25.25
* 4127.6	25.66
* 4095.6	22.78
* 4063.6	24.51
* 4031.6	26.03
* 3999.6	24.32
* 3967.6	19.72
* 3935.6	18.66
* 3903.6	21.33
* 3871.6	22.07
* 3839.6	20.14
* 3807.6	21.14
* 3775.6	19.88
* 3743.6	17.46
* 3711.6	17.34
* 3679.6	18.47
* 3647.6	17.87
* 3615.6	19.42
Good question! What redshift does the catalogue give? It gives 0.00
